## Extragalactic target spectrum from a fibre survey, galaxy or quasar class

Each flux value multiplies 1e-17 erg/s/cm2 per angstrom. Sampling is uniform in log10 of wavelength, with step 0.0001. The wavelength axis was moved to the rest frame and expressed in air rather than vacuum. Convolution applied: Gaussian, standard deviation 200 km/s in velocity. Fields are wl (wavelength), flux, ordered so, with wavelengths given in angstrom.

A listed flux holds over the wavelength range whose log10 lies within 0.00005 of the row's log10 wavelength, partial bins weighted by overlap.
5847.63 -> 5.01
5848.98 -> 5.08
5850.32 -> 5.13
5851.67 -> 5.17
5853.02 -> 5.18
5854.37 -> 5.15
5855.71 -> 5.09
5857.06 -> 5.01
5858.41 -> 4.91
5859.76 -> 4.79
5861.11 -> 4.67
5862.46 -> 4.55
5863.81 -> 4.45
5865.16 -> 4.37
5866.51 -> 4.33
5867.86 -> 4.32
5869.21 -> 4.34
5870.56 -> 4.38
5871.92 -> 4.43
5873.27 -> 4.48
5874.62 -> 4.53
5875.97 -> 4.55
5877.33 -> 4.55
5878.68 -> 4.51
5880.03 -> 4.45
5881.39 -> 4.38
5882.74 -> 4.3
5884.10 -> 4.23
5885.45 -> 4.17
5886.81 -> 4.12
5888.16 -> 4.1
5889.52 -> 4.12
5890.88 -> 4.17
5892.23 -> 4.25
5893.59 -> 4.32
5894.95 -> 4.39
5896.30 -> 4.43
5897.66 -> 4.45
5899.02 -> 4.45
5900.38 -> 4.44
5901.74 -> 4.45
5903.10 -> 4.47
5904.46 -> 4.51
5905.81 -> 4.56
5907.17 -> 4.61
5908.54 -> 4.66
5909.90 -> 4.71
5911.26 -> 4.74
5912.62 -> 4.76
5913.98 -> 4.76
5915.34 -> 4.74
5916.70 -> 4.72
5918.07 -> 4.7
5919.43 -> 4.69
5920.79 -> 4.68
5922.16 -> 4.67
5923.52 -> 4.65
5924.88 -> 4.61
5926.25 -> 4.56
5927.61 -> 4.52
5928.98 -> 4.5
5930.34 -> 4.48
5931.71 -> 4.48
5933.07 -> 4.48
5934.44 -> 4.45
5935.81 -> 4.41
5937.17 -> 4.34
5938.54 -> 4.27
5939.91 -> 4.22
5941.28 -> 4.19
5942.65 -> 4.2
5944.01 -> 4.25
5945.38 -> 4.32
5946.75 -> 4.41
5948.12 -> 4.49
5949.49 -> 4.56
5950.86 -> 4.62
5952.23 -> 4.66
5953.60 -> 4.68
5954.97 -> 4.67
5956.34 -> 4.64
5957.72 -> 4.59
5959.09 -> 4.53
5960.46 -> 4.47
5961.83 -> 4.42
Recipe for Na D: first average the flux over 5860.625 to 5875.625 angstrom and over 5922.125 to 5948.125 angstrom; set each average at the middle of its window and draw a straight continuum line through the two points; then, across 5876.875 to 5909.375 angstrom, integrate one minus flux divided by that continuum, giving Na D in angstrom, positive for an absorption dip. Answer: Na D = 0.4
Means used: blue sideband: 4.44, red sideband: 4.42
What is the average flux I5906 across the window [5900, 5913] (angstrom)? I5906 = 4.59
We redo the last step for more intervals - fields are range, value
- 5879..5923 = 4.48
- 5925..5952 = 4.42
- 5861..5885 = 4.43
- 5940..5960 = 4.48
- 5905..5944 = 4.54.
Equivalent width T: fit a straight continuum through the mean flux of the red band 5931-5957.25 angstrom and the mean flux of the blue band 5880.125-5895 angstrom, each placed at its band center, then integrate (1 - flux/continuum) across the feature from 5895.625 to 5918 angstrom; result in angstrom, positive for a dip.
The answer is -1.5 angstrom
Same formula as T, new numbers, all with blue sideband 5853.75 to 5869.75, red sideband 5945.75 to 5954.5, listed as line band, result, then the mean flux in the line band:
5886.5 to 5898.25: 0.9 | 4.27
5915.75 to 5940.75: 0.4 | 4.52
